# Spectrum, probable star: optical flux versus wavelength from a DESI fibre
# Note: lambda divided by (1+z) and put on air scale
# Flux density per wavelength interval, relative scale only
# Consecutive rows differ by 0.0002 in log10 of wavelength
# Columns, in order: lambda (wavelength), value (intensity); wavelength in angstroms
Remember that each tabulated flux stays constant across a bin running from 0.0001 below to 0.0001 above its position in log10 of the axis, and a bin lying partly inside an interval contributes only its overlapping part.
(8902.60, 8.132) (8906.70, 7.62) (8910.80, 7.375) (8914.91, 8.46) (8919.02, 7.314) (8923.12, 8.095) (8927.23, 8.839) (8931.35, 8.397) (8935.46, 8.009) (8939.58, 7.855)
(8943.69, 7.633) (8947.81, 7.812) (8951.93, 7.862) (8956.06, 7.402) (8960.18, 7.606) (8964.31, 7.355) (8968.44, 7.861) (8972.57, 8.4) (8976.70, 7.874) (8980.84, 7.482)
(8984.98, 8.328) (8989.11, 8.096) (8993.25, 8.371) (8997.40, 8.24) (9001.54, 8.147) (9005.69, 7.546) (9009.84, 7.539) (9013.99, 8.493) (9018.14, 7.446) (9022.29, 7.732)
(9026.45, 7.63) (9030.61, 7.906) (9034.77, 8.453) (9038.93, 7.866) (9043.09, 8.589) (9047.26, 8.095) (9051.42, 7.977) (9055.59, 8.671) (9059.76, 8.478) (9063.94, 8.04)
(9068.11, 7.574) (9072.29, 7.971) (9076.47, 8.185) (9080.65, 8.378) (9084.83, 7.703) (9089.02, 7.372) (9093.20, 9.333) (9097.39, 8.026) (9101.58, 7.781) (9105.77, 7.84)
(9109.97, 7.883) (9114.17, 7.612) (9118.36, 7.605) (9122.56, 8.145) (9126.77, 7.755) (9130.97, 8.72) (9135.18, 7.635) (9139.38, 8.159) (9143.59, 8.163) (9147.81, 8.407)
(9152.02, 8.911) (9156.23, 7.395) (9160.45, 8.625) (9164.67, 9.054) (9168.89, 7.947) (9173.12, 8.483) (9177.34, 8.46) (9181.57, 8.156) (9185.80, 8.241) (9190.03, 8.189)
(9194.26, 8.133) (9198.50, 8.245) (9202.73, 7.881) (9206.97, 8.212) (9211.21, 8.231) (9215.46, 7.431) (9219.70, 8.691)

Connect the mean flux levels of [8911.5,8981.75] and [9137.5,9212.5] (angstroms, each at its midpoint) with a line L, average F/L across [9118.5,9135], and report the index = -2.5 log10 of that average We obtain 0.02 mag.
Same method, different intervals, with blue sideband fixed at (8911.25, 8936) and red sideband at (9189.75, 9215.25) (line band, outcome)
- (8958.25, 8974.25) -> 0.05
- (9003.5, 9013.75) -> 0.06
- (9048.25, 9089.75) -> 0.01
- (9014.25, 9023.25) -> 0.05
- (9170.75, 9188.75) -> -0.03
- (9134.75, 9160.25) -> -0.01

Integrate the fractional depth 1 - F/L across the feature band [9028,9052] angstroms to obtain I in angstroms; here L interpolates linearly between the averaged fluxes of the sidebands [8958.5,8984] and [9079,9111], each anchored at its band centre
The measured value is -0.7 angstroms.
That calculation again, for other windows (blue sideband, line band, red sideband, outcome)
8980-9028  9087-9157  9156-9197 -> 1.1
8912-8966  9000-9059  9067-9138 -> -0.6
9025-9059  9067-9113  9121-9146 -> 0.7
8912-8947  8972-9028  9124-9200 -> 1.2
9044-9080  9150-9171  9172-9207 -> -0.5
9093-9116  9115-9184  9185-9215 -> -1.5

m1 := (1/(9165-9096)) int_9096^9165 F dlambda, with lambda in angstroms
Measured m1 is 8.08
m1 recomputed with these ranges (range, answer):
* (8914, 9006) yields 7.96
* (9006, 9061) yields 8.05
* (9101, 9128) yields 7.8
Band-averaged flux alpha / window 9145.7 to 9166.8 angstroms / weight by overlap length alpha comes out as 8.48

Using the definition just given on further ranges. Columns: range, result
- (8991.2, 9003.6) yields 8.25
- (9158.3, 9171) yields 8.54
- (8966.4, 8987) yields 7.99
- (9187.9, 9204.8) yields 8.12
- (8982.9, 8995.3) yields 8.27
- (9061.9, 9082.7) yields 8.03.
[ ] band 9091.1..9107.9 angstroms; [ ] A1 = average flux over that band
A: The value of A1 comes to 8.24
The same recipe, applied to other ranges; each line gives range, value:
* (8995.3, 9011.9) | 7.86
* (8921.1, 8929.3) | 8.46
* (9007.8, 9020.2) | 7.83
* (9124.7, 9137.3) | 8.04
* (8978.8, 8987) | 7.9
